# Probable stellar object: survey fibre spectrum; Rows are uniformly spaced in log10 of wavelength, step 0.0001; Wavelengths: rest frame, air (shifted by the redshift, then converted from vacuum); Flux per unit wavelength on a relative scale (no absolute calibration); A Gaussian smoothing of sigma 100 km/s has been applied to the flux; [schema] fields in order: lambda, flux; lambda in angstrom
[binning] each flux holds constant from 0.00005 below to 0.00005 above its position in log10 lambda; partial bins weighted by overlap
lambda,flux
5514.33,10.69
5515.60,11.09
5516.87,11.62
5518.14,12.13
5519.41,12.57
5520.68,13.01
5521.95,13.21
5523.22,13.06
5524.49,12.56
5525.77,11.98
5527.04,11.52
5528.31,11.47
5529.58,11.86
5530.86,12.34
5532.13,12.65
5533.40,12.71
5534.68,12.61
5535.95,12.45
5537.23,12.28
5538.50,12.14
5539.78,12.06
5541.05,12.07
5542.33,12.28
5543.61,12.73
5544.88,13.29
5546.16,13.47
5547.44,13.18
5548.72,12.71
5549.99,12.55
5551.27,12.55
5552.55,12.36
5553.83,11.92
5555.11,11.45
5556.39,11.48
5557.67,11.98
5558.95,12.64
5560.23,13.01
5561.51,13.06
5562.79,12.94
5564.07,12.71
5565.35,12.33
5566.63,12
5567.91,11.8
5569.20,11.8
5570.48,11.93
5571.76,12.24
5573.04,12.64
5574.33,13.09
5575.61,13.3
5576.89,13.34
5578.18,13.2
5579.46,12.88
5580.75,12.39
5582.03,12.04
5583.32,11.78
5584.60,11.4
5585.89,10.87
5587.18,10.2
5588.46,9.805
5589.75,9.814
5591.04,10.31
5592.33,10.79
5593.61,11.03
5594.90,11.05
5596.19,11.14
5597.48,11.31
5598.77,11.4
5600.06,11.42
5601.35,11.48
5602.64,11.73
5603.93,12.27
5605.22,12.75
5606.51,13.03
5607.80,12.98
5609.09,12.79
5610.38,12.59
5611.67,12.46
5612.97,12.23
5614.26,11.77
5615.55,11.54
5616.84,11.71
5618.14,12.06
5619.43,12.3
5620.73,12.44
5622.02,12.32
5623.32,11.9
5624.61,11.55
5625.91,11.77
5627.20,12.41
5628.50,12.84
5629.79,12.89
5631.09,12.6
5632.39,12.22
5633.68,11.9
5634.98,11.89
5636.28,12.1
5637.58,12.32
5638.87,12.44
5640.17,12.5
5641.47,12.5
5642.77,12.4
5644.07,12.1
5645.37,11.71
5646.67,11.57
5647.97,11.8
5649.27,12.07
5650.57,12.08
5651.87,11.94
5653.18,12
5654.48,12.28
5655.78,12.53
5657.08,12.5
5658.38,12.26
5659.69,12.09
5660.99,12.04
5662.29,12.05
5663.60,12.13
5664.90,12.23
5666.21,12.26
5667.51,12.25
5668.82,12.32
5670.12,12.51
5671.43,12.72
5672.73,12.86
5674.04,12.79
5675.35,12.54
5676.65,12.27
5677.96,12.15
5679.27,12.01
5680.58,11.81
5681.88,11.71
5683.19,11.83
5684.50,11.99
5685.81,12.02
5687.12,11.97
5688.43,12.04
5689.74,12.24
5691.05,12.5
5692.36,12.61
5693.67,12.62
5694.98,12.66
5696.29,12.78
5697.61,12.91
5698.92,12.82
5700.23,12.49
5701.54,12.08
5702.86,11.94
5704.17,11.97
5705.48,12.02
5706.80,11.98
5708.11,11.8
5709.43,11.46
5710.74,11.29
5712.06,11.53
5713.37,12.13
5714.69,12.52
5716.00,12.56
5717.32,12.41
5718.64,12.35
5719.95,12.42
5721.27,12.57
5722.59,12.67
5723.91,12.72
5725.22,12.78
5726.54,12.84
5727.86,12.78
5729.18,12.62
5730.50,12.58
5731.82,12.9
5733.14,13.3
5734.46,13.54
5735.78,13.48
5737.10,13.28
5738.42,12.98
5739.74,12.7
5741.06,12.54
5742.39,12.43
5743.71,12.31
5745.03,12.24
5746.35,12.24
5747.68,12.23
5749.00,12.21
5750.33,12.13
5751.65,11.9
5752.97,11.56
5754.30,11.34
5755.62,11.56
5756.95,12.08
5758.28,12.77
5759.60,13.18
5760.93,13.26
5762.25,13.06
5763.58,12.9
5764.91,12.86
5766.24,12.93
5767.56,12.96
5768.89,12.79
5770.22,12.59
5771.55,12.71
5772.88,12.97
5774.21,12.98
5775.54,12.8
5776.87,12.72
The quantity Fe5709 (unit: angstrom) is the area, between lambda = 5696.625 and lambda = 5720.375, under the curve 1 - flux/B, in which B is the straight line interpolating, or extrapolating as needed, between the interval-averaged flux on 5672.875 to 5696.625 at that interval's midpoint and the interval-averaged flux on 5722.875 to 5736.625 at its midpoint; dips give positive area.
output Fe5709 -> 0.88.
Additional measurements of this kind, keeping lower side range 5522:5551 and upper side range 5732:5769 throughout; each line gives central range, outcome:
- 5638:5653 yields 0.52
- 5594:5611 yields 0.72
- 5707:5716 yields 0.52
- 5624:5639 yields 0.35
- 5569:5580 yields -0.22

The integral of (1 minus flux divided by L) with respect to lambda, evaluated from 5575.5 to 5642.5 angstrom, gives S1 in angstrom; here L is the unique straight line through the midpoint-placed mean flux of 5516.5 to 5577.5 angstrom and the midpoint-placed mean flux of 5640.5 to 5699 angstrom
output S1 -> 2.15 angstrom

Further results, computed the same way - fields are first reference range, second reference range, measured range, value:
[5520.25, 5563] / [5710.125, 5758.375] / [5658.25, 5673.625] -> 0.2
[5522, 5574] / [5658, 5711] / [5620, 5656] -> 0.3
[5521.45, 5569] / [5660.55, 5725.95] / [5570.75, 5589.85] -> 0.6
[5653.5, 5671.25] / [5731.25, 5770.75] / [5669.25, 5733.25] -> 0.4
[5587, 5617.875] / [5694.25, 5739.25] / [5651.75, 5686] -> -0.3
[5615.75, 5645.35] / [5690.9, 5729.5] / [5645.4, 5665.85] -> 0.3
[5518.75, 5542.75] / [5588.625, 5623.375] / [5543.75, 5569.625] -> -0.7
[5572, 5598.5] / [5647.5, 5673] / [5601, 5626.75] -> -0.7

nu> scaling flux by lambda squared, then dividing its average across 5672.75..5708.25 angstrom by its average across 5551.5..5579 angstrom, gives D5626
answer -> 1.03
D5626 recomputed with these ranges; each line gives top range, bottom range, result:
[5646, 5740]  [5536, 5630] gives 1.06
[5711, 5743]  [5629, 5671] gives 1.07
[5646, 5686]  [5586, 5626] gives 1.07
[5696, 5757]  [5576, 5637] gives 1.09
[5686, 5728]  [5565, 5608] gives 1.09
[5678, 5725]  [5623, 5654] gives 1.03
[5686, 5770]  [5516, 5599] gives 1.09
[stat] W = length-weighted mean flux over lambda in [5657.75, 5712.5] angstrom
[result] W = 12.2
